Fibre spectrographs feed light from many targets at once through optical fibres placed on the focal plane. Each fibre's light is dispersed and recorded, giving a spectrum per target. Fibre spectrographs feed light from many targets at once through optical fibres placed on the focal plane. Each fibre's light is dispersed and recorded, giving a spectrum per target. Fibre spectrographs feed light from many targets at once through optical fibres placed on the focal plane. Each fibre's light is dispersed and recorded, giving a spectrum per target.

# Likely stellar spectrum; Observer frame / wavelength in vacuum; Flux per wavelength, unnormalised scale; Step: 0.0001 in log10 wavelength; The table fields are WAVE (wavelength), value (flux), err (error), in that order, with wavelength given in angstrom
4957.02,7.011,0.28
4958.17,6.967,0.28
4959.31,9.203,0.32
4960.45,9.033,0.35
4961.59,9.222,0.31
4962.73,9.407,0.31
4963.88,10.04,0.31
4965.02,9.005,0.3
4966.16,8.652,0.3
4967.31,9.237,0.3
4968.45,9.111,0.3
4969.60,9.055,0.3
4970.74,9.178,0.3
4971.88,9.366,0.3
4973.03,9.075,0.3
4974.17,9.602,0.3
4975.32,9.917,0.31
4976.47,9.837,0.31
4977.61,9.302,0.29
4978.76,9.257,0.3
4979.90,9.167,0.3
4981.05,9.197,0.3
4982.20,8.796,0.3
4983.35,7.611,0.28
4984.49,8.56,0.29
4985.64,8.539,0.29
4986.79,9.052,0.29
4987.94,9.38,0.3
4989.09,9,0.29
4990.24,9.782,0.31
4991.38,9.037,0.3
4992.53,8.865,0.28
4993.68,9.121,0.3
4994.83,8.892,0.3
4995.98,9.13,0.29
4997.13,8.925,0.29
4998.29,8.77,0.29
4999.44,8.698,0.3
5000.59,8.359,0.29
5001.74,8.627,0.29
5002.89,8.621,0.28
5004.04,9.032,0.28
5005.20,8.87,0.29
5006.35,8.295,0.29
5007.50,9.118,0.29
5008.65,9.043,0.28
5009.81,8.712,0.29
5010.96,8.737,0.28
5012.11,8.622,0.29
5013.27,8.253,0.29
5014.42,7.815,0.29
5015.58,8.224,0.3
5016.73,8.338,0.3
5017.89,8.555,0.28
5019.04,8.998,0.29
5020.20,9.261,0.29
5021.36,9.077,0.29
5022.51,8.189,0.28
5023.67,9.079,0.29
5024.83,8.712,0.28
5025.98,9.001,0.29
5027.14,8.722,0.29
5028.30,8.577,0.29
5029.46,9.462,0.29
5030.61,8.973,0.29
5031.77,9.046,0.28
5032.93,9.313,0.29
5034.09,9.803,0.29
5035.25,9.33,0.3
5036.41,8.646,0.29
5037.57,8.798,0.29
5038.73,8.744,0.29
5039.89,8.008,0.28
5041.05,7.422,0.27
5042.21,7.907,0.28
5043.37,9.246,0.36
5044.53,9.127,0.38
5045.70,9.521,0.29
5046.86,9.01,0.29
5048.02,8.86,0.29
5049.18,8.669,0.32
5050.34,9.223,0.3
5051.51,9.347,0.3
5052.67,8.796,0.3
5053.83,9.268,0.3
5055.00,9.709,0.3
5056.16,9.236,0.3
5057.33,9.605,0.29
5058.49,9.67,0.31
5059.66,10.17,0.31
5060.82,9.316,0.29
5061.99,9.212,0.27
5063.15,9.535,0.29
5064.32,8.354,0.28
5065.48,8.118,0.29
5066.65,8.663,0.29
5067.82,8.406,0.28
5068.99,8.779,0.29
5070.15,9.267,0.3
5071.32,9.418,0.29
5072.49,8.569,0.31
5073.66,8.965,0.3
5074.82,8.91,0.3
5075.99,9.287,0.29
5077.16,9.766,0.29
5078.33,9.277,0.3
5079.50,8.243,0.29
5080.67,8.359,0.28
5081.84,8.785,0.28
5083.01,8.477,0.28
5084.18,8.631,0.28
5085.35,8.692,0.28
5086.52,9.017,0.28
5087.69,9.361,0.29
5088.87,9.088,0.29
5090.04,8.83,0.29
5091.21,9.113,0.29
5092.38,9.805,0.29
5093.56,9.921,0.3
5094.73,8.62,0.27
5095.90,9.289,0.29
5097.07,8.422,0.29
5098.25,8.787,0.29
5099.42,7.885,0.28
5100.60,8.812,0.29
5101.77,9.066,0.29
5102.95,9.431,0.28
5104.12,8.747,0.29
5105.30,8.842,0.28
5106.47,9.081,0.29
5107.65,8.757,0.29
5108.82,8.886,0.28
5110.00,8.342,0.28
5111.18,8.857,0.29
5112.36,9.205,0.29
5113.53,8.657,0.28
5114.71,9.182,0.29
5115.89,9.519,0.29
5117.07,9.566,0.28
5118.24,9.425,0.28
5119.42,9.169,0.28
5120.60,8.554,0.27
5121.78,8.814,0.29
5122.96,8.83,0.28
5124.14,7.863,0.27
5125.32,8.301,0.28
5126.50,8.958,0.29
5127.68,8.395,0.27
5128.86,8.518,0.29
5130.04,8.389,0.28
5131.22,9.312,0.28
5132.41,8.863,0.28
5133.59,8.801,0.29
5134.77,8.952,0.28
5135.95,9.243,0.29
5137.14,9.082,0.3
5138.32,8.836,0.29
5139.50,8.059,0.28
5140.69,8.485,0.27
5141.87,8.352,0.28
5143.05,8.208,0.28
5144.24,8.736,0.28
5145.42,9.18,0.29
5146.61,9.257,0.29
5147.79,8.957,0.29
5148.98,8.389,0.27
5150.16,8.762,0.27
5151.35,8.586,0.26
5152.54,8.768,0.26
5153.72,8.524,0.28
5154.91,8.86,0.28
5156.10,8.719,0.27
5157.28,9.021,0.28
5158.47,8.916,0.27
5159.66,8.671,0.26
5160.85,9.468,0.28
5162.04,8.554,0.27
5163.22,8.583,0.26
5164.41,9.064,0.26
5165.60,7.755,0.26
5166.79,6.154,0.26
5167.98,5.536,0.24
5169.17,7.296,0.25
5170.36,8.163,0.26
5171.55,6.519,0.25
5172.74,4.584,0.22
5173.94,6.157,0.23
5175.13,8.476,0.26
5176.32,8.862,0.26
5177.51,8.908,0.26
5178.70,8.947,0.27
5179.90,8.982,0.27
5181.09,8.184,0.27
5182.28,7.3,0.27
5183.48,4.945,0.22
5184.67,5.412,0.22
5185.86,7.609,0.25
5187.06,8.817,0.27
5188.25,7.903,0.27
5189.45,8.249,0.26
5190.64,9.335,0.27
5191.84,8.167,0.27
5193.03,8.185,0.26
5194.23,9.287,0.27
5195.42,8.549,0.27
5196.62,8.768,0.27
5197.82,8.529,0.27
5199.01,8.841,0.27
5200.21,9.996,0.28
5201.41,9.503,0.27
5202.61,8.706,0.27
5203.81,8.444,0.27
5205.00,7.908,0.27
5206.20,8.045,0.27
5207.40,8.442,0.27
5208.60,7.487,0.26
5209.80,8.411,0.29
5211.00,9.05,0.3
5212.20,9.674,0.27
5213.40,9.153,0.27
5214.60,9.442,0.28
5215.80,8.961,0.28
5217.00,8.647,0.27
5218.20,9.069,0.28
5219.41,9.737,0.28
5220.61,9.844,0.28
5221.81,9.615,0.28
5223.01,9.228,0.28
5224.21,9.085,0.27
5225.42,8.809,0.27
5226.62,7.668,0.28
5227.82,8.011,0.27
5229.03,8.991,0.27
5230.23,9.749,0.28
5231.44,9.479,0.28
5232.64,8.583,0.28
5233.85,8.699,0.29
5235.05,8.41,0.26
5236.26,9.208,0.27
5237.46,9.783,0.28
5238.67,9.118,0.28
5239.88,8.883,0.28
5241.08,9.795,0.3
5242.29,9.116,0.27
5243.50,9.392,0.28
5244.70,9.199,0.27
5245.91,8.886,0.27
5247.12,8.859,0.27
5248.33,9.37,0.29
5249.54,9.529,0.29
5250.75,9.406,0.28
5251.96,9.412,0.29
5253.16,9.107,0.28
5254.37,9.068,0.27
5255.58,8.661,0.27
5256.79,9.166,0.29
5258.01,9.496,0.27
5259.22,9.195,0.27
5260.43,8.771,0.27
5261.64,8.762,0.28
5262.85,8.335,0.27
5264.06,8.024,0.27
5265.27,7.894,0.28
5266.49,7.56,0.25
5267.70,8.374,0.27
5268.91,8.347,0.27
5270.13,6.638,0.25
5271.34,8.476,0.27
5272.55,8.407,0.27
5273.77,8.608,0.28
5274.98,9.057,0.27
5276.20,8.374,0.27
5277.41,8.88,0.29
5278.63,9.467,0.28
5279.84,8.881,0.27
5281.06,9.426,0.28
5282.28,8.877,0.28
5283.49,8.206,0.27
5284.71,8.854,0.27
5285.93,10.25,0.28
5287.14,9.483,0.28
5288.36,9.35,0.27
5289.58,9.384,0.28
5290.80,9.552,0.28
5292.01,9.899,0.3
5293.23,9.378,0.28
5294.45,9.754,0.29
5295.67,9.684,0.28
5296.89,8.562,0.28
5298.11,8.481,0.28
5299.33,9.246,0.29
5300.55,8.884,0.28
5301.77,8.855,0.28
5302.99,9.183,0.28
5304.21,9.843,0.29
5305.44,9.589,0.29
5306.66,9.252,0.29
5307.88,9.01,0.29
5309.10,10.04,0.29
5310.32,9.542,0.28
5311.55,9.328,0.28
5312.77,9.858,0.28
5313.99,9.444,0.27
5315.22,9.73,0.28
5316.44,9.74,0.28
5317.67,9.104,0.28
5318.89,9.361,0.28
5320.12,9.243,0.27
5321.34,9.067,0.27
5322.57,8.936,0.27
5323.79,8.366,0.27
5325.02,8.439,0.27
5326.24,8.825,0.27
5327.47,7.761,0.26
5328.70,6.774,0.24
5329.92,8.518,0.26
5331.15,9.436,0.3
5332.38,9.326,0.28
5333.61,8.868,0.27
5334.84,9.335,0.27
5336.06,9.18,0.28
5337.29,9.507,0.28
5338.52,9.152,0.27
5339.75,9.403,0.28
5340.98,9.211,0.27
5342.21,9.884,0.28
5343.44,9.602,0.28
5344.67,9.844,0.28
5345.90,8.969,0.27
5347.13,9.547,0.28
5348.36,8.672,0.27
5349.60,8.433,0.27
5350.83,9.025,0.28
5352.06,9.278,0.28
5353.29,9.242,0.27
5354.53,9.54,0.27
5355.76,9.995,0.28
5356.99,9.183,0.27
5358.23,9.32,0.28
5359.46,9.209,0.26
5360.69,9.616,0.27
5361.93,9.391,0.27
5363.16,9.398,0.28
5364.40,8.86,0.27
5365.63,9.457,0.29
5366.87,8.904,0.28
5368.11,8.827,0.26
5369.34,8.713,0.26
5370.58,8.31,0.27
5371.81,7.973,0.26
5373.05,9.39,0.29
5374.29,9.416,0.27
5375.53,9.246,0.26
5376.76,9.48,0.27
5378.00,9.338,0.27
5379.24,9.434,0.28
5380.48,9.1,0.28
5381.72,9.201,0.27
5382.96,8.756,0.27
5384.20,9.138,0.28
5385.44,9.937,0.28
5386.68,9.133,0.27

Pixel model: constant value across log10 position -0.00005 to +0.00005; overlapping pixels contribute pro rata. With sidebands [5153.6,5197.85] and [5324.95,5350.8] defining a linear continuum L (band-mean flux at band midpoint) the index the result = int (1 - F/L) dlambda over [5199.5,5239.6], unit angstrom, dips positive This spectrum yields -3.3 angstrom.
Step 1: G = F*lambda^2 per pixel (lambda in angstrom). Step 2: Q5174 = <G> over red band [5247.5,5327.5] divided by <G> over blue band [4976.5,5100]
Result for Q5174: 1.12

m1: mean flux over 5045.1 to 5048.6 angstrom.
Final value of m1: 9.12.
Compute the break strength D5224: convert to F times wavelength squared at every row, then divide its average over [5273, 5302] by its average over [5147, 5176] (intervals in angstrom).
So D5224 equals 1.19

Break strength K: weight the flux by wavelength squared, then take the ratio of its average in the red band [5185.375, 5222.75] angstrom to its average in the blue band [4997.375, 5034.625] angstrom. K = 1.08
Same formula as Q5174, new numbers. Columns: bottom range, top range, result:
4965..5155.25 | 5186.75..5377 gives 1.10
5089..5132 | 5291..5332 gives 1.11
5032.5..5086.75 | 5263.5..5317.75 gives 1.10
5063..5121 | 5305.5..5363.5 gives 1.13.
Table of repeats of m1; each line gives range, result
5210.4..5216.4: 9.26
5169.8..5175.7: 6.76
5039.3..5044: 8.17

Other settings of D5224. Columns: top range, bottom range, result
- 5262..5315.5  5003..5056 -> 1.13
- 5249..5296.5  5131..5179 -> 1.12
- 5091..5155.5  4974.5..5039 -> 1.04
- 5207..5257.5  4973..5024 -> 1.12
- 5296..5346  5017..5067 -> 1.13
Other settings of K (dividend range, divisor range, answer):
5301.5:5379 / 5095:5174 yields 1.16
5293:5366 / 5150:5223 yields 1.16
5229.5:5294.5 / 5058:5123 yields 1.07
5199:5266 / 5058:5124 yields 1.06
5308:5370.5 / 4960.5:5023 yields 1.17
